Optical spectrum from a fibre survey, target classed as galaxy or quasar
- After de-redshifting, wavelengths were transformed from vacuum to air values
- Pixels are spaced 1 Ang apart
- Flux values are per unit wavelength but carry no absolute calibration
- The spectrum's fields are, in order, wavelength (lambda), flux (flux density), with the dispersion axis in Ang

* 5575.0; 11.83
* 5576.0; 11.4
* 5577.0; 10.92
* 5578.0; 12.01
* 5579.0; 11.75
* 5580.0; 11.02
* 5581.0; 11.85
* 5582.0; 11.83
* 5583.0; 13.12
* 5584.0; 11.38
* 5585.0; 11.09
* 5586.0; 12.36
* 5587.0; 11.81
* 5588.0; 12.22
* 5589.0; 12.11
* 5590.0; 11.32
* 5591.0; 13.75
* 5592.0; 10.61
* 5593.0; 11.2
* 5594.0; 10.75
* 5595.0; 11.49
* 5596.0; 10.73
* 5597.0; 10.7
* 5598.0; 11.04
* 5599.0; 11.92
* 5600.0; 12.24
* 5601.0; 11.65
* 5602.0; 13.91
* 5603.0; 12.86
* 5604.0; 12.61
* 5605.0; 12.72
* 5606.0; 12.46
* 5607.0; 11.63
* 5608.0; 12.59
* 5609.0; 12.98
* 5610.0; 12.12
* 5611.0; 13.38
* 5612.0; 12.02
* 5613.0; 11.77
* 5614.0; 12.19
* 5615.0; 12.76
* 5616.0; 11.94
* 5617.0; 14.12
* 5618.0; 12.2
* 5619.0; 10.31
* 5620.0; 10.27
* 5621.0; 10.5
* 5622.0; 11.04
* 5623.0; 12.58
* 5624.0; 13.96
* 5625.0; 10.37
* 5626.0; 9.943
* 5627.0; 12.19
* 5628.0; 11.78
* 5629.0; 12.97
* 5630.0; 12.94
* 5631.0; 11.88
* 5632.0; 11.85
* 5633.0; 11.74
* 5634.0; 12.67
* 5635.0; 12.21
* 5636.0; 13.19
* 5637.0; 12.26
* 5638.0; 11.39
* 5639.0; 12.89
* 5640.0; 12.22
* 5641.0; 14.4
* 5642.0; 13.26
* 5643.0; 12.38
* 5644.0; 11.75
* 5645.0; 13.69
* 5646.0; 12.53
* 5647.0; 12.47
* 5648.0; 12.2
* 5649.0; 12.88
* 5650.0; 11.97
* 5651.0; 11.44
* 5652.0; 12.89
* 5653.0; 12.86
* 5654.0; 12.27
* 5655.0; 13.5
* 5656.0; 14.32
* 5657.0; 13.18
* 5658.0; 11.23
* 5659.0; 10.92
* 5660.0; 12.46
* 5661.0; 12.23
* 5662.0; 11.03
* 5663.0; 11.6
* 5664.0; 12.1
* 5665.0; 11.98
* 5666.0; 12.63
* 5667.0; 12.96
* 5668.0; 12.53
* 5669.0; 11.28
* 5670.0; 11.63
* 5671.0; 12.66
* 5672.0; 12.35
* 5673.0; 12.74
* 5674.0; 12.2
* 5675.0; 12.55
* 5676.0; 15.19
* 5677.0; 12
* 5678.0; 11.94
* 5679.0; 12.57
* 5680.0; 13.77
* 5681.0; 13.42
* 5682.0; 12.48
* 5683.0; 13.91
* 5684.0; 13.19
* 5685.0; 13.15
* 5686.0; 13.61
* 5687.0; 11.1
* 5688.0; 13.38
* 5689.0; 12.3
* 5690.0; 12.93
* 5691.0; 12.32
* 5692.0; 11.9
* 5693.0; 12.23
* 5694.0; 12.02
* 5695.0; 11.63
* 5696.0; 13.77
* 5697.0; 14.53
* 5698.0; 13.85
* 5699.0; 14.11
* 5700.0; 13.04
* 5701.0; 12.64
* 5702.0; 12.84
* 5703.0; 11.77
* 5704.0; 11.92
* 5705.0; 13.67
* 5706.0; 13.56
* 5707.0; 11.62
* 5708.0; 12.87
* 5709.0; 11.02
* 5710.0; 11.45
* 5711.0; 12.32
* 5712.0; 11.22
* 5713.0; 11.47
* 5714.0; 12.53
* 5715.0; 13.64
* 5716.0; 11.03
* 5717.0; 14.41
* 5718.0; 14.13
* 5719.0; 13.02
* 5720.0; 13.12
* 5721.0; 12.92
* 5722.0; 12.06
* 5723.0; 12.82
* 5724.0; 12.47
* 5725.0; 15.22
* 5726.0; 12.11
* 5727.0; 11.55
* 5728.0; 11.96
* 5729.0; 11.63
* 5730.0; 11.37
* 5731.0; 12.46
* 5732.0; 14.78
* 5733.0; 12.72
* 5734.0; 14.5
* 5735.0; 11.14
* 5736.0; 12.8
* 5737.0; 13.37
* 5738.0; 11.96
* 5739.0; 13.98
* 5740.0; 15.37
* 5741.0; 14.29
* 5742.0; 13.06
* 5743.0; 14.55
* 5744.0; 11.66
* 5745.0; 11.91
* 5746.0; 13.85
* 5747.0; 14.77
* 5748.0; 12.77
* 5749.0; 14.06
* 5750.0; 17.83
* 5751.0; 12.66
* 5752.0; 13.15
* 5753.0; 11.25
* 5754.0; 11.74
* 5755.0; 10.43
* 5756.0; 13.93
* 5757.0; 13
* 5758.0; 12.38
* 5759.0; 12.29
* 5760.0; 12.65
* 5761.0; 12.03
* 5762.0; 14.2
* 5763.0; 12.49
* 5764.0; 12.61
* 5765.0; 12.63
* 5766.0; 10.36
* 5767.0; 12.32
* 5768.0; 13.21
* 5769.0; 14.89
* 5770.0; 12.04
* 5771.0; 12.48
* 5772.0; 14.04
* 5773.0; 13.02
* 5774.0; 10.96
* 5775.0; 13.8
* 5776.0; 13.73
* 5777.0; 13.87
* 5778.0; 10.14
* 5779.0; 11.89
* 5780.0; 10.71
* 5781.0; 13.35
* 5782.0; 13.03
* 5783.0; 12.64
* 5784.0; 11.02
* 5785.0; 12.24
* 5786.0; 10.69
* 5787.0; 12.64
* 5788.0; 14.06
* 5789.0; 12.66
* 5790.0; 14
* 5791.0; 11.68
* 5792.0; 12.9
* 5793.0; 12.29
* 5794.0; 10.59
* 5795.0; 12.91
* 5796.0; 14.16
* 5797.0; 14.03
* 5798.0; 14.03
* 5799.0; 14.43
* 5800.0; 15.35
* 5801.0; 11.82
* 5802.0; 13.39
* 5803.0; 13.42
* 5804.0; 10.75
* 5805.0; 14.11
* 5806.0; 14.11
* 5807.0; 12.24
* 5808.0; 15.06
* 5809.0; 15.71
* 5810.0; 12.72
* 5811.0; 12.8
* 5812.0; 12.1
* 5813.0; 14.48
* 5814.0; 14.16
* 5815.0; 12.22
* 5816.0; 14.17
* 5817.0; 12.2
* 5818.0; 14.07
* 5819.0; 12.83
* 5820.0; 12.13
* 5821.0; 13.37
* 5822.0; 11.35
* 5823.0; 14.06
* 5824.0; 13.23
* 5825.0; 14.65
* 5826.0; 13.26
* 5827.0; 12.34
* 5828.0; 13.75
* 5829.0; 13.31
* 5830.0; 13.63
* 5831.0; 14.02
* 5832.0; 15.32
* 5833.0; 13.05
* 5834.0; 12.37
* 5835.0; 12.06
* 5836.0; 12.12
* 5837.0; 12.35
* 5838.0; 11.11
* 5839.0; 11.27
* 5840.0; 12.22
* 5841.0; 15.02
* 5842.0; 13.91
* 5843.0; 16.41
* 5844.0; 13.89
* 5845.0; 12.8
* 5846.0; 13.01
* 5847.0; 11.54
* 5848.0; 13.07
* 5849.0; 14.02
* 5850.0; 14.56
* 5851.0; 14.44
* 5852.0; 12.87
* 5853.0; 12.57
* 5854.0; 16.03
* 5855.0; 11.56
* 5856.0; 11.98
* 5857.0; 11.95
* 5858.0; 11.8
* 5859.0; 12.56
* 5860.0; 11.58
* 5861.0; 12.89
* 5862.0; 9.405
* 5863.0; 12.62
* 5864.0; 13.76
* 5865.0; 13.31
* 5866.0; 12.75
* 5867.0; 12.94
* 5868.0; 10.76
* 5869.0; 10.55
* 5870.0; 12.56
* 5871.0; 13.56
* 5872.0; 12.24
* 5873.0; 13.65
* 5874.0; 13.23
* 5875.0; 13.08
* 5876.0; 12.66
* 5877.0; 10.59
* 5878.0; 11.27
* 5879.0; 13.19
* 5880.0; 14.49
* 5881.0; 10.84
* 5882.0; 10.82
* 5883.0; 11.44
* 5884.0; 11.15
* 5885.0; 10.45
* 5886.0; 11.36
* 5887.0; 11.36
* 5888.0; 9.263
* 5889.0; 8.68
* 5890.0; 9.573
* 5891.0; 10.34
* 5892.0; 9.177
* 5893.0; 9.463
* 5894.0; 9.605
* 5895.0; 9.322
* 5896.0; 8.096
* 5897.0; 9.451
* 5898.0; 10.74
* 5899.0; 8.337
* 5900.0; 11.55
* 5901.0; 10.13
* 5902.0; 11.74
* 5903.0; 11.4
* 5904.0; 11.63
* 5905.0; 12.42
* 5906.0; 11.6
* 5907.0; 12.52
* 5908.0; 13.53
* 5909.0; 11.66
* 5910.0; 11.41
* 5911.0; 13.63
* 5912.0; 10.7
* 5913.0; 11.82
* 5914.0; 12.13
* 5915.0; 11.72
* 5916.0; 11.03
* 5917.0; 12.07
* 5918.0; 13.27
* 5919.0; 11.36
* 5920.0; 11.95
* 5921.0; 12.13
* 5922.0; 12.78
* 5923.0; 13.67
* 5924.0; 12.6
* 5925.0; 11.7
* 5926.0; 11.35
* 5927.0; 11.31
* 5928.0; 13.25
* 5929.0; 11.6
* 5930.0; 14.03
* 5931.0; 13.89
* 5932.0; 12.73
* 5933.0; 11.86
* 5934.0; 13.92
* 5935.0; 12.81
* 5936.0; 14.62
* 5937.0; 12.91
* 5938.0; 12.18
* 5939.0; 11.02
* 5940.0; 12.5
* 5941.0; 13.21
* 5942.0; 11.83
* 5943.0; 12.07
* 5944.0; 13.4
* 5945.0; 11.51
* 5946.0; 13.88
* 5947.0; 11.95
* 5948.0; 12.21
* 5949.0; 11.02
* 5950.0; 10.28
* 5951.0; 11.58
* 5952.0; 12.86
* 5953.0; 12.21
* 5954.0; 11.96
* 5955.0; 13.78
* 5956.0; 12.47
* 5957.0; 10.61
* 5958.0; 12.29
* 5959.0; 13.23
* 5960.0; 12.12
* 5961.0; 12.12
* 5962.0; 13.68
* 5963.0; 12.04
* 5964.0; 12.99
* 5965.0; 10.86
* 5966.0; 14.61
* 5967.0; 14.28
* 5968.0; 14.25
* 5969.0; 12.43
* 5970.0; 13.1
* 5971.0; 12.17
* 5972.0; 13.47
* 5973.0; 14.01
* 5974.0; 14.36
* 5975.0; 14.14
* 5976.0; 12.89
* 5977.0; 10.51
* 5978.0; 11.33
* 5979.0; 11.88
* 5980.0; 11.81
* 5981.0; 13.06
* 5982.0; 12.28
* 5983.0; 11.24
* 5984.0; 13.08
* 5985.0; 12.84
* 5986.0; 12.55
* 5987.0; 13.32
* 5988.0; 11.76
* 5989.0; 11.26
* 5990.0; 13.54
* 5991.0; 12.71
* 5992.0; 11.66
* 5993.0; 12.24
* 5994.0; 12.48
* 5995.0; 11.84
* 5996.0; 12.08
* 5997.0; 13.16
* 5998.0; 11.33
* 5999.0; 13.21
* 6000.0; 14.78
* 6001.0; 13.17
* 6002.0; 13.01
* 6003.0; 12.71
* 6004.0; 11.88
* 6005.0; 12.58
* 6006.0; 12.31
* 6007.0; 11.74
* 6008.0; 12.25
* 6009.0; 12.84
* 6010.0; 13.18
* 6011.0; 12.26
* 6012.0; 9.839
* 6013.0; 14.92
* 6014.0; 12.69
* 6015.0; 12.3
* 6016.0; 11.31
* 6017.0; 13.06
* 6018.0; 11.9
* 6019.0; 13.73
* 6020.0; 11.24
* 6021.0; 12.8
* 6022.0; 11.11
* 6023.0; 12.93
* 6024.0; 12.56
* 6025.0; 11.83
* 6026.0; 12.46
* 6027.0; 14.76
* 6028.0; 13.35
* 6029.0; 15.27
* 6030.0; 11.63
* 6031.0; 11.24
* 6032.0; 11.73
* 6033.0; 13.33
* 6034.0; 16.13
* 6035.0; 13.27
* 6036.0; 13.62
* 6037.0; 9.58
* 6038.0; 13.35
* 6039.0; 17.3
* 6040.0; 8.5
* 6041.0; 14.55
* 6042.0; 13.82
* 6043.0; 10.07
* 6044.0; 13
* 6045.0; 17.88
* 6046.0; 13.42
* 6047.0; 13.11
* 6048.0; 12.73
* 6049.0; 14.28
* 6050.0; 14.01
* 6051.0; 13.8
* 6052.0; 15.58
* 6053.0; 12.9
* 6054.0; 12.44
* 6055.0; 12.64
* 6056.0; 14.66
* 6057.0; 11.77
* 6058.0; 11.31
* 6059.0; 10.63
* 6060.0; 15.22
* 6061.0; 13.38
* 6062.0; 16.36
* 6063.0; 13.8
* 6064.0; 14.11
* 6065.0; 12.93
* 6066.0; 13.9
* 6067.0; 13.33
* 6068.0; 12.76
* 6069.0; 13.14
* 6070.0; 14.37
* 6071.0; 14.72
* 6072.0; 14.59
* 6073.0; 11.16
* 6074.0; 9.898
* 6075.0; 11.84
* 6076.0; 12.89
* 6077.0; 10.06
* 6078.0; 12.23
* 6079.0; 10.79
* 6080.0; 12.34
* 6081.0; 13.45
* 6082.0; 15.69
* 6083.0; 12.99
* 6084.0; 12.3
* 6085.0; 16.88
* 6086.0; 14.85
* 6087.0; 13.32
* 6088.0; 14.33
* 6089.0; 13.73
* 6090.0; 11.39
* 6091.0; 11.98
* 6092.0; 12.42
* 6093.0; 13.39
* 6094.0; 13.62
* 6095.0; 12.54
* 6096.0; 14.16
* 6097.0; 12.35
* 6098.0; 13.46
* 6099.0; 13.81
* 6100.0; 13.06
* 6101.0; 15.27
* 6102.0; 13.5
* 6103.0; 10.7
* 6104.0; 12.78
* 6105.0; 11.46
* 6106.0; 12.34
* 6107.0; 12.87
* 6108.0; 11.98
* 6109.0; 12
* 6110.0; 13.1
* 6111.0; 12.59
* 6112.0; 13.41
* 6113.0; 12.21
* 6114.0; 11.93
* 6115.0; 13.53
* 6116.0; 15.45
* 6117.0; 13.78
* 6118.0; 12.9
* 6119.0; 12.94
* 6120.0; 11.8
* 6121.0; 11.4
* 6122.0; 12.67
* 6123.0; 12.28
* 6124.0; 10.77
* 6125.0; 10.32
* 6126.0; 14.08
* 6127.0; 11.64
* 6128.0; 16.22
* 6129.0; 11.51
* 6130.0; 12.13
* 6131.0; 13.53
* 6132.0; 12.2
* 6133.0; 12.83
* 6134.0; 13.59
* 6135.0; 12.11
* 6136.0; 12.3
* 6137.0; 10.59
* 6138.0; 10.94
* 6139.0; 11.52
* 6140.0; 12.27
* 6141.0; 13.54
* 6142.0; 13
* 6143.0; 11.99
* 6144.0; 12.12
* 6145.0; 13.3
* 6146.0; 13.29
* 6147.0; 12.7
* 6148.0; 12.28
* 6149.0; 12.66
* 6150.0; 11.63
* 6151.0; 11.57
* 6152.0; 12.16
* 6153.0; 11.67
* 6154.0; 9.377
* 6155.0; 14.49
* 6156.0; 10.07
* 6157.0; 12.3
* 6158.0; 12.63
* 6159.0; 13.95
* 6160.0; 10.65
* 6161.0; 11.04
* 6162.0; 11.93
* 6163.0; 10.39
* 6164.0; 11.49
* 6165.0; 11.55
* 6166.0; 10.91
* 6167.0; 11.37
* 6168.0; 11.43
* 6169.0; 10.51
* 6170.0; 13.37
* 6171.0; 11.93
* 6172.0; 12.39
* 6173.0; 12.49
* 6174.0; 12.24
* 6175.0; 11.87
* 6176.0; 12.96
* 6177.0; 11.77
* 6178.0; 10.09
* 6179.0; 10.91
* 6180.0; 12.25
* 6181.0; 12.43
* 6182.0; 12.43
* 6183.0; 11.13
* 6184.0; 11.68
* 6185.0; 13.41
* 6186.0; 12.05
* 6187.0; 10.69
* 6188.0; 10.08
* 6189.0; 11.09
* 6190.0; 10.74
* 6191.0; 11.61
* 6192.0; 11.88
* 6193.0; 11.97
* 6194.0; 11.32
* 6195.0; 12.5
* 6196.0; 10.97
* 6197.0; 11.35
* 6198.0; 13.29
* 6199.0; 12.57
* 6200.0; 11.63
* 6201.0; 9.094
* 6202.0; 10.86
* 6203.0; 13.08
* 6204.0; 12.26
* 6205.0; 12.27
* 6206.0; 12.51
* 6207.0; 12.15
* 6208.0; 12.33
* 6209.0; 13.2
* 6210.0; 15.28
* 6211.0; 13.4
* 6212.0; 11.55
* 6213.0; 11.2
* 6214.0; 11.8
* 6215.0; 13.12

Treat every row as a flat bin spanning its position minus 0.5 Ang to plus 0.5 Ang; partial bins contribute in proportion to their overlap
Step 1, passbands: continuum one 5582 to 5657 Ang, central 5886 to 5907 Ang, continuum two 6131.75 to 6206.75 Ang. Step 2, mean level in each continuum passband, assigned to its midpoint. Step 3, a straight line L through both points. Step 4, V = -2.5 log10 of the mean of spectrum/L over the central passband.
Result 0.17 mag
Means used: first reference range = 12.2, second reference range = 11.9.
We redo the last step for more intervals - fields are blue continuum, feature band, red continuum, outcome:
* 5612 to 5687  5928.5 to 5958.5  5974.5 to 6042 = 0.01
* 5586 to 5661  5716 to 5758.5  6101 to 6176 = -0.07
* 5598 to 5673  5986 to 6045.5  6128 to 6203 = -0.06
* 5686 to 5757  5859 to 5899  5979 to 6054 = 0.13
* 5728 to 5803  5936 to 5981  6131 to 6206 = -0.01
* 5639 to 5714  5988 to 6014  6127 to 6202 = -0.03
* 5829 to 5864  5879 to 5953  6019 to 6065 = 0.12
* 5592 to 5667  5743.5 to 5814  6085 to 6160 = -0.05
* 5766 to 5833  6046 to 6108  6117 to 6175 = -0.07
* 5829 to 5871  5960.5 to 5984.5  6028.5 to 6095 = 0.02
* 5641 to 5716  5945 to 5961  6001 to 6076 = 0.06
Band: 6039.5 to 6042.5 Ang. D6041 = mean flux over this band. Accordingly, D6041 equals 12.3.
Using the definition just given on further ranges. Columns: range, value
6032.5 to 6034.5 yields 14.7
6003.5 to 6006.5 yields 12.3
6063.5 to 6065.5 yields 13.5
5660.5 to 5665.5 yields 11.8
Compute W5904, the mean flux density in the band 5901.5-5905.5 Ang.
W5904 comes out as 11.8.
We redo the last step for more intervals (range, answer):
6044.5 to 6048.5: 14.3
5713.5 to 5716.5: 12.4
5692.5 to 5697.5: 12.8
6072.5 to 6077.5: 11.2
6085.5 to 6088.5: 14.2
